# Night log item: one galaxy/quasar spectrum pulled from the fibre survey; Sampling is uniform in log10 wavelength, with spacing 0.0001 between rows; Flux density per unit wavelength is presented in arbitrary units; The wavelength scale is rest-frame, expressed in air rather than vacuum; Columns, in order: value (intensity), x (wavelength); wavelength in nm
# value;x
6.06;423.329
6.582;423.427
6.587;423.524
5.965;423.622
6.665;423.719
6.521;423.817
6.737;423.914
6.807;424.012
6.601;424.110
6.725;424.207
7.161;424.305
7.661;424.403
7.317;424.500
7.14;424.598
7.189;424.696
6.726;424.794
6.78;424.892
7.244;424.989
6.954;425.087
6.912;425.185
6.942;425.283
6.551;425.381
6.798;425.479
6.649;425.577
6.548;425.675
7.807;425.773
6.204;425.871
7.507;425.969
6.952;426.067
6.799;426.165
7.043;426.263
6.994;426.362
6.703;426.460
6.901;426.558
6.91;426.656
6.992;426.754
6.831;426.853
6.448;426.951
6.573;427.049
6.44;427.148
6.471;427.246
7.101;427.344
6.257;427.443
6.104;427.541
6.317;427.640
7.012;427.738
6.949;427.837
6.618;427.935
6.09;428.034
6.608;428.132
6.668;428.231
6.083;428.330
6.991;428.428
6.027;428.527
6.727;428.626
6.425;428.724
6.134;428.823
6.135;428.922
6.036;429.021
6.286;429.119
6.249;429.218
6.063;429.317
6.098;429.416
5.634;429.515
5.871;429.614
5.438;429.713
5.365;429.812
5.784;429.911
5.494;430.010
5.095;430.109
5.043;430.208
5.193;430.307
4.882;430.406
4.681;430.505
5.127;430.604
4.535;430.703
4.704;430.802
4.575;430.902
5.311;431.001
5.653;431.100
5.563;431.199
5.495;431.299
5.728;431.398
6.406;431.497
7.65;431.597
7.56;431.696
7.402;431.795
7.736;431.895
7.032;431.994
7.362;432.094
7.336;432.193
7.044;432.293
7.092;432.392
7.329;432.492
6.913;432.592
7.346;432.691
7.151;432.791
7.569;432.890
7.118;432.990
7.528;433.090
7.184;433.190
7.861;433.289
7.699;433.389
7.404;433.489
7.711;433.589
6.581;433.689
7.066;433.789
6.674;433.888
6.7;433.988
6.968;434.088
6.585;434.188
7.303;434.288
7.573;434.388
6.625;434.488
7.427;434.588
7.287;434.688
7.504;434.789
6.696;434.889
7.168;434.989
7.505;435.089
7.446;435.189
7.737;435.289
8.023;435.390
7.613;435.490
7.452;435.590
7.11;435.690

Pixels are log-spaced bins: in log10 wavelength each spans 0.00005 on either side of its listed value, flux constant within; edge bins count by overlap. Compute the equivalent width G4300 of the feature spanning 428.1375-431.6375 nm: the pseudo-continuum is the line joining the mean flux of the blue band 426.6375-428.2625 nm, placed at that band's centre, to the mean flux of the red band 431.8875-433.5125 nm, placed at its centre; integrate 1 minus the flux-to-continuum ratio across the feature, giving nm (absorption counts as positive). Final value 0.59 nm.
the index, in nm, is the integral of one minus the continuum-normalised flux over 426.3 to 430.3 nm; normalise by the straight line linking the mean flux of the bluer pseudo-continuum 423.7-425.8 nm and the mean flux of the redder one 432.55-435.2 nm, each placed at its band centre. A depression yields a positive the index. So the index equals 0.42 nm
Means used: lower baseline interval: 6.92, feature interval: 6.29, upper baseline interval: 7.21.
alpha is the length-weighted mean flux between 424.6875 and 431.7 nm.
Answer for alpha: 6.27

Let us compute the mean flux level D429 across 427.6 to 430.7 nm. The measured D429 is 5.95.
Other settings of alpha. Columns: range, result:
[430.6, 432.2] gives 6.19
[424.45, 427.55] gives 6.85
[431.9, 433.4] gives 7.31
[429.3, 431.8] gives 5.59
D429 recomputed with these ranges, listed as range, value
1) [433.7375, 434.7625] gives 7.03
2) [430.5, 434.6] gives 6.74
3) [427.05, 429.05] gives 6.46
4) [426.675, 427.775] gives 6.6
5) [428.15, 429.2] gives 6.35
